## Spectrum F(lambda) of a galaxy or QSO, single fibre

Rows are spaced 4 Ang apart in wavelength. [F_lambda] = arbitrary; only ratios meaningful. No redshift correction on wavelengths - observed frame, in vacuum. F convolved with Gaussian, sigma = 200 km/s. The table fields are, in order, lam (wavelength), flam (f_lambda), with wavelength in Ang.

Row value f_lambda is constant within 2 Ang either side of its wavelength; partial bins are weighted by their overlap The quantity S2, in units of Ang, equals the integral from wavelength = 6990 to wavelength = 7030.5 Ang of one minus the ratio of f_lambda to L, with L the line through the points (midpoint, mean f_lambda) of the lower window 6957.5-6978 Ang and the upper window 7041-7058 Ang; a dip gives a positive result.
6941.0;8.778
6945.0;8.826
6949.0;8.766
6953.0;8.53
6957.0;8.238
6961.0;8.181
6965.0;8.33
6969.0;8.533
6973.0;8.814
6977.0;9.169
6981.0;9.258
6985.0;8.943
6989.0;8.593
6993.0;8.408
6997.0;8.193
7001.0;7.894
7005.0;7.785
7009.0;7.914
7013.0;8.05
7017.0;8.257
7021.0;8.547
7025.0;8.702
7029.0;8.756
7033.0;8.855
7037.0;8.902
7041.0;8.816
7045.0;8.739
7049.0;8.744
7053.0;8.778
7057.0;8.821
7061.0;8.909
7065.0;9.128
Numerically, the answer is 1.9 Ang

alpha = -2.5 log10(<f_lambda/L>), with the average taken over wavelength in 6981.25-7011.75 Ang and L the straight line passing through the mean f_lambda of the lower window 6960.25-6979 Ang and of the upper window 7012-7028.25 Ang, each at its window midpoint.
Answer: 0.03 mag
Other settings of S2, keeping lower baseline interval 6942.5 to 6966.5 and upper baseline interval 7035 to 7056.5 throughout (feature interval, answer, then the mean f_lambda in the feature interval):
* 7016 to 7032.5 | 0.2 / 8.61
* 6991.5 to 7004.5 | 0.8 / 8.11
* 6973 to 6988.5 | -0.8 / 9.03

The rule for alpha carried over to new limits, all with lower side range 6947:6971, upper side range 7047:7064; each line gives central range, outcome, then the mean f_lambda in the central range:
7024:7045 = -0.01 mag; 8.8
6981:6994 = -0.03 mag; 8.76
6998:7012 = 0.09 mag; 7.9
